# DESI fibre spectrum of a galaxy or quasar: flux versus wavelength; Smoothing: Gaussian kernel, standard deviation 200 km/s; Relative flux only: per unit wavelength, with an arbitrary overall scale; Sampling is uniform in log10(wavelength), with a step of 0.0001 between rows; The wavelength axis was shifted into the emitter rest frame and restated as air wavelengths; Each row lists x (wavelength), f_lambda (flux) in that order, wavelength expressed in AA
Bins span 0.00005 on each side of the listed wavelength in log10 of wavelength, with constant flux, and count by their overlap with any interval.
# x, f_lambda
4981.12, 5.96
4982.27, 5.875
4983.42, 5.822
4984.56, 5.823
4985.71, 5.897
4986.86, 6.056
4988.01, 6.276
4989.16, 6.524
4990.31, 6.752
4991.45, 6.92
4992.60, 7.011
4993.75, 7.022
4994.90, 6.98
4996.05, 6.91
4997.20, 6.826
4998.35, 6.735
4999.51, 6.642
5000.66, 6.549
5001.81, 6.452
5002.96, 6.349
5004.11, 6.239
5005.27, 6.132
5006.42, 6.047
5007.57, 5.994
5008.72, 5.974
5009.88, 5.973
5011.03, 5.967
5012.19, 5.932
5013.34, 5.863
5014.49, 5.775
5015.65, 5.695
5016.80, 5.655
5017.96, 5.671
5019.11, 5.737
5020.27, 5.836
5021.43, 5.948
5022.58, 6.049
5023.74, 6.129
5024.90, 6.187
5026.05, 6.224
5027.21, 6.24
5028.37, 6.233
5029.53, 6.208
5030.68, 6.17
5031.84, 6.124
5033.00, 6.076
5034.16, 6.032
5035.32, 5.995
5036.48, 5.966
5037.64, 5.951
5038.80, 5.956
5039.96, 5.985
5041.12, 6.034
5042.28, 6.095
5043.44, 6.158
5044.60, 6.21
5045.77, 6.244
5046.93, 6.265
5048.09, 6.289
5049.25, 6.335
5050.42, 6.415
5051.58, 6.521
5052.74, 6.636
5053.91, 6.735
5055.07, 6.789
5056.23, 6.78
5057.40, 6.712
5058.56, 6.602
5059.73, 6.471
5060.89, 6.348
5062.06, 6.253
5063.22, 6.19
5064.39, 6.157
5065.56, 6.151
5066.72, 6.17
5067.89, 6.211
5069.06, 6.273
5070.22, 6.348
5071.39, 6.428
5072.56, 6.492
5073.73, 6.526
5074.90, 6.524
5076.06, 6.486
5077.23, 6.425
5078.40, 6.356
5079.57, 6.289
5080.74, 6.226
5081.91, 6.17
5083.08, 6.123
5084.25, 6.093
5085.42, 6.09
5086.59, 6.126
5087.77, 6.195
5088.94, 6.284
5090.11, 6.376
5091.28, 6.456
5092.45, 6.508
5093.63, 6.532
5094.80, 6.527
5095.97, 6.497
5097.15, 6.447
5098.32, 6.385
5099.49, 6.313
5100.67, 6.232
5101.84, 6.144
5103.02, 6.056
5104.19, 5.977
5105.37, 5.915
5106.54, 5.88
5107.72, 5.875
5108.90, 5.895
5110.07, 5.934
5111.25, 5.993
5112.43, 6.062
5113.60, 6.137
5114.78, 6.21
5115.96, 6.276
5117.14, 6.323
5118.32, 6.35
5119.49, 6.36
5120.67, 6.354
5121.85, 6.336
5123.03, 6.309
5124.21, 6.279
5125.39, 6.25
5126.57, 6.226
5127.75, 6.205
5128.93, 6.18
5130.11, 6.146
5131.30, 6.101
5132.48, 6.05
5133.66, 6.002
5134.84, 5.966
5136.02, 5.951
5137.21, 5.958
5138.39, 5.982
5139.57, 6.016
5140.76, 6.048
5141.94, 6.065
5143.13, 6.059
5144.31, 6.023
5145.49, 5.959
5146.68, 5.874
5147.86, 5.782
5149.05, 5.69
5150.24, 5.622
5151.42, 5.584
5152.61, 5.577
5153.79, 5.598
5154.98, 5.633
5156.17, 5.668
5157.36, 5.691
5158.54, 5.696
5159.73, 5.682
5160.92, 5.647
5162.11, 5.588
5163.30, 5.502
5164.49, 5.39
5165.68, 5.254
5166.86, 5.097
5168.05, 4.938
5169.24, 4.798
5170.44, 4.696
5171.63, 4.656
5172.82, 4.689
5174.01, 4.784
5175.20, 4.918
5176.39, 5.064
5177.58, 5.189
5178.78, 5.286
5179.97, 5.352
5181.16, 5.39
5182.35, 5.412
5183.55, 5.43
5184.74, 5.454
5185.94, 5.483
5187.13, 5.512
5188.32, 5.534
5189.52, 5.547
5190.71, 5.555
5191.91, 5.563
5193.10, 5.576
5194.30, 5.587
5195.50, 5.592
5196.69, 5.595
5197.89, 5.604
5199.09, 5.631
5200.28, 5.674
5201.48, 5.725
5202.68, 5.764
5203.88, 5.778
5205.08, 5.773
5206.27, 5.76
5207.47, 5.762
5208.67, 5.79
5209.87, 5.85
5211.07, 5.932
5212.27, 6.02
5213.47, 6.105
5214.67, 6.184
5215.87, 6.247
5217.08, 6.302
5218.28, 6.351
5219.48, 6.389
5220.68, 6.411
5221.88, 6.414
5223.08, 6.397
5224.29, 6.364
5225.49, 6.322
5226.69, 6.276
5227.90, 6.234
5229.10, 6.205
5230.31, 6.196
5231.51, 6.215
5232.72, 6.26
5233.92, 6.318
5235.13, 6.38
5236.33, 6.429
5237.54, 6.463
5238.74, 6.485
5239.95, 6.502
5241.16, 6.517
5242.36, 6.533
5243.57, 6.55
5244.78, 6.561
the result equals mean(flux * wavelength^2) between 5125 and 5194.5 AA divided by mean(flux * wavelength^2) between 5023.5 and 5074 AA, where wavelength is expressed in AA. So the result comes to 0.93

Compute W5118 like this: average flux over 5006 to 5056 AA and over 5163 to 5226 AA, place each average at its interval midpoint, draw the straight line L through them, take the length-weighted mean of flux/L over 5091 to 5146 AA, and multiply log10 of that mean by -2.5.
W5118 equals -0.06 mag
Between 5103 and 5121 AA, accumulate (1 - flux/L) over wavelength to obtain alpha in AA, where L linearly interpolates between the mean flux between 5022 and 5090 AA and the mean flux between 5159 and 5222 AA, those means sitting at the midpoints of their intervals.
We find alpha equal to -0.4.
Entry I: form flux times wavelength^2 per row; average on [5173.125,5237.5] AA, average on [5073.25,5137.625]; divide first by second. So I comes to 0.98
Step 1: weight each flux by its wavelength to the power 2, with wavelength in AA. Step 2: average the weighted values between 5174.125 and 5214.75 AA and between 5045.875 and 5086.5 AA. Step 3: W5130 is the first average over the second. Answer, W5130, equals 0.92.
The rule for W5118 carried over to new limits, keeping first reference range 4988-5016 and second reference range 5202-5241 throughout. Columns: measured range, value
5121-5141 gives 0.026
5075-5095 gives 0.000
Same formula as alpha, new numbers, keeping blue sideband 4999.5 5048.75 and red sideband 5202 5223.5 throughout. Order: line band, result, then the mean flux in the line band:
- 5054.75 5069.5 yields -0.8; 6.39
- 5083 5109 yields -0.7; 6.22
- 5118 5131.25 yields -0.4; 6.26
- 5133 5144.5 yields 0.1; 6.01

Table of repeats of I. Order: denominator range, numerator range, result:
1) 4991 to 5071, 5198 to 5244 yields 1.06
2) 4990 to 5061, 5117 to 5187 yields 0.95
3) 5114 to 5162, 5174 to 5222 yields 0.97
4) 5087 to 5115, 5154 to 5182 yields 0.87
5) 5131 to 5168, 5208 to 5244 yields 1.13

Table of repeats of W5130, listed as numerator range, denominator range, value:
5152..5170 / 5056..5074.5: 0.89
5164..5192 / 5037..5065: 0.86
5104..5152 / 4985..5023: 1.02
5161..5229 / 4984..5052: 0.97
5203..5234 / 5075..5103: 1.02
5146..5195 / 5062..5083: 0.89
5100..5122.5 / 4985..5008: 0.98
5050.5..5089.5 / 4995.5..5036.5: 1.06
